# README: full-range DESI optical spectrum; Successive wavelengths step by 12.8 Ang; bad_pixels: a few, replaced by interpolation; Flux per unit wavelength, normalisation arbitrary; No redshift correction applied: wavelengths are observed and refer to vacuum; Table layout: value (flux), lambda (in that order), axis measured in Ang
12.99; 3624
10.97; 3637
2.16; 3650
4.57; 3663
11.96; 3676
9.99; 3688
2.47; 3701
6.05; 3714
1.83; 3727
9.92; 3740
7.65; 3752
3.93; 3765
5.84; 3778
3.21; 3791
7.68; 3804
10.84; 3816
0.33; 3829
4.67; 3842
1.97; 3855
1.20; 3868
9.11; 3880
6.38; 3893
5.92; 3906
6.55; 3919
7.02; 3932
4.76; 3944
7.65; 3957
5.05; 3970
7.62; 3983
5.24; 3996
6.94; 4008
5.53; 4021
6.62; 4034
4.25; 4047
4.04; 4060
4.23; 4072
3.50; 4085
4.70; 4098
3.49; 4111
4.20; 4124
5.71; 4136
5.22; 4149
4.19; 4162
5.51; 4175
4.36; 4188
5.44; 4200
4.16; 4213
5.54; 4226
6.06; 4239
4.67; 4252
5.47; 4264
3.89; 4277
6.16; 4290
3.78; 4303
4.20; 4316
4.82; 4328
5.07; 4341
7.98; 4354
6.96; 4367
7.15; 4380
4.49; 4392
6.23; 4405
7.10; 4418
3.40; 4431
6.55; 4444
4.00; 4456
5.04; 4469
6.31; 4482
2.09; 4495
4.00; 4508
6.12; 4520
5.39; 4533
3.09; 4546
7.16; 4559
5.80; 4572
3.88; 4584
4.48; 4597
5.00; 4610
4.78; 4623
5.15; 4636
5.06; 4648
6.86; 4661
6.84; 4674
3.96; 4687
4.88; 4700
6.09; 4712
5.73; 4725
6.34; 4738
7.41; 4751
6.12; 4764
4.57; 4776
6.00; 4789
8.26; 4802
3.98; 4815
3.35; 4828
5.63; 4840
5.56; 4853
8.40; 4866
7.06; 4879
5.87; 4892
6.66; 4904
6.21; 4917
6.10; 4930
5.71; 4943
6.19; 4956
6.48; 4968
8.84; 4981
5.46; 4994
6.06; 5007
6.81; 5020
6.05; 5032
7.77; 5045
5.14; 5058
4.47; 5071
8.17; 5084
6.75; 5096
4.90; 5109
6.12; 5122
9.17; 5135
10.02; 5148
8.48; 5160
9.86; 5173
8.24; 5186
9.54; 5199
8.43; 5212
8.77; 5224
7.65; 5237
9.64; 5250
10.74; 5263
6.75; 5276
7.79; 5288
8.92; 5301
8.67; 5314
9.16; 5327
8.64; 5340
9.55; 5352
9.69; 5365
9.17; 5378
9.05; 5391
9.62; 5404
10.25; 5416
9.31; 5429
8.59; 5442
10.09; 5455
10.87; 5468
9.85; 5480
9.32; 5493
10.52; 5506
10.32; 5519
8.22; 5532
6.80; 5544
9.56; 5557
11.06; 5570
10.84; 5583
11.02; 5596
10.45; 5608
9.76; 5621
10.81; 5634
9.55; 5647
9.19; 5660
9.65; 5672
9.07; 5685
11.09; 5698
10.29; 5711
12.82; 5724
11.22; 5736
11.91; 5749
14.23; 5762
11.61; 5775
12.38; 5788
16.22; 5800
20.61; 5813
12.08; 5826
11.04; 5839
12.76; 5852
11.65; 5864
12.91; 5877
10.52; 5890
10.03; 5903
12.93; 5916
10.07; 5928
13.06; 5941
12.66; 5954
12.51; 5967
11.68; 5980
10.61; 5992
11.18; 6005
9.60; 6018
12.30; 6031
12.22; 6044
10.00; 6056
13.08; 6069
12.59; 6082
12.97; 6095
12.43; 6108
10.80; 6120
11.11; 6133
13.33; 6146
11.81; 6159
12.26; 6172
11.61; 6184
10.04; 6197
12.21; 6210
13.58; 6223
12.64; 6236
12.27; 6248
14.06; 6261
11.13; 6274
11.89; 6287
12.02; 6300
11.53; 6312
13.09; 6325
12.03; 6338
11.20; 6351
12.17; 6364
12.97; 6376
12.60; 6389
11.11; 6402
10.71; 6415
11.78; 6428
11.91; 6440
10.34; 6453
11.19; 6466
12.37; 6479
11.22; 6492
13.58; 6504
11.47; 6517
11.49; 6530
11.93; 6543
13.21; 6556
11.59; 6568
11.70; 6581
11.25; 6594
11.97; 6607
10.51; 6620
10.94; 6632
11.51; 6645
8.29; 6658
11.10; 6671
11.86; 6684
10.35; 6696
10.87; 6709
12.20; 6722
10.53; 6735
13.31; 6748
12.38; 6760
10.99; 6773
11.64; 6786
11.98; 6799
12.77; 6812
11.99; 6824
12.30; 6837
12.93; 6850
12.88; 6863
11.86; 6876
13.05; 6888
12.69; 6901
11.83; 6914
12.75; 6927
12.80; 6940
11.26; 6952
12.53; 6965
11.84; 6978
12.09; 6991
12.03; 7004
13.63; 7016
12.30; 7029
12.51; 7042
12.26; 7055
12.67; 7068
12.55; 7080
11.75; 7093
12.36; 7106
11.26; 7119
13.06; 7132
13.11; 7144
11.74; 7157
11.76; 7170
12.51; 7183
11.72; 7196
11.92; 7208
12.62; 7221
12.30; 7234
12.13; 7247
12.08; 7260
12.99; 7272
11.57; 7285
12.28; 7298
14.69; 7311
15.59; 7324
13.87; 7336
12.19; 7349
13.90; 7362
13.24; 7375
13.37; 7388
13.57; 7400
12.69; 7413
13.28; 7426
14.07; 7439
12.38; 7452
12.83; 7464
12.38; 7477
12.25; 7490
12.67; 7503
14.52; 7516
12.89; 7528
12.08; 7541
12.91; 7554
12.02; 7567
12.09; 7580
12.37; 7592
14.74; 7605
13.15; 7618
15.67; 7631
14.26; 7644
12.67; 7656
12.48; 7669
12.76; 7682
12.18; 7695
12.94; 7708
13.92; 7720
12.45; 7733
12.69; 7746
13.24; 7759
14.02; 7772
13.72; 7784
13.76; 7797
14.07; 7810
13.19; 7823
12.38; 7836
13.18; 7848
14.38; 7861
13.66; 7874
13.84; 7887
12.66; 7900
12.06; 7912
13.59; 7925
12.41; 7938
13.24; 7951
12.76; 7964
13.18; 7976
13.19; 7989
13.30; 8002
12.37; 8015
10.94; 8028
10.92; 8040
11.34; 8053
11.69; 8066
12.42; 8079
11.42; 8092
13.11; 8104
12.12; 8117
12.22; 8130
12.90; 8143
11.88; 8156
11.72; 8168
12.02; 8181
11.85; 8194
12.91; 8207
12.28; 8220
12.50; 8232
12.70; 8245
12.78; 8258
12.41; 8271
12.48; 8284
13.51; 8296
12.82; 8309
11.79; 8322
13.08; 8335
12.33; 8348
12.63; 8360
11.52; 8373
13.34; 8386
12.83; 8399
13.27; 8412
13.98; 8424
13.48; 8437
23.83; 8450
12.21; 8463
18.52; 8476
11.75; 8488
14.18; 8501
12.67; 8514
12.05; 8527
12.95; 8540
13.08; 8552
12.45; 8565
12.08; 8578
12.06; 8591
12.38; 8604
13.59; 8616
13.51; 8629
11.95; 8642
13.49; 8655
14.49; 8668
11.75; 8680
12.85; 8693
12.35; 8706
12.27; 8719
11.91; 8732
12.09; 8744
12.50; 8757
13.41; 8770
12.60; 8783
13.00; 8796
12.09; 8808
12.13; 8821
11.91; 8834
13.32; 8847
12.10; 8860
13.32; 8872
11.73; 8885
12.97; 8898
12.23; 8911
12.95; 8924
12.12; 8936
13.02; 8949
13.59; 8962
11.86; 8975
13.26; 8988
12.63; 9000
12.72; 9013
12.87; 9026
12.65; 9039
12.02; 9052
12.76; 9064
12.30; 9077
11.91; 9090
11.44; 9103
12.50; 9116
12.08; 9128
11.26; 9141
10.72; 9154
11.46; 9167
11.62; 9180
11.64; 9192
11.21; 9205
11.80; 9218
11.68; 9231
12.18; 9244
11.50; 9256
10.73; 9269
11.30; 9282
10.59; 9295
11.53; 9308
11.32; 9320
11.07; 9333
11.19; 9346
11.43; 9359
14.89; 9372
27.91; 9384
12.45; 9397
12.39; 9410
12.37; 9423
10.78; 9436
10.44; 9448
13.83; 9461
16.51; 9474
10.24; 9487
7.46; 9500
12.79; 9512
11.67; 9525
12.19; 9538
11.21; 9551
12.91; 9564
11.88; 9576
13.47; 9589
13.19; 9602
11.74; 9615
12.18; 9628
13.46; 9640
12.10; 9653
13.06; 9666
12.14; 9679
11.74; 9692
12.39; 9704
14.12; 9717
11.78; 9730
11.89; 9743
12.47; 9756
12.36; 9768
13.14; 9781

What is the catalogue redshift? 0.287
